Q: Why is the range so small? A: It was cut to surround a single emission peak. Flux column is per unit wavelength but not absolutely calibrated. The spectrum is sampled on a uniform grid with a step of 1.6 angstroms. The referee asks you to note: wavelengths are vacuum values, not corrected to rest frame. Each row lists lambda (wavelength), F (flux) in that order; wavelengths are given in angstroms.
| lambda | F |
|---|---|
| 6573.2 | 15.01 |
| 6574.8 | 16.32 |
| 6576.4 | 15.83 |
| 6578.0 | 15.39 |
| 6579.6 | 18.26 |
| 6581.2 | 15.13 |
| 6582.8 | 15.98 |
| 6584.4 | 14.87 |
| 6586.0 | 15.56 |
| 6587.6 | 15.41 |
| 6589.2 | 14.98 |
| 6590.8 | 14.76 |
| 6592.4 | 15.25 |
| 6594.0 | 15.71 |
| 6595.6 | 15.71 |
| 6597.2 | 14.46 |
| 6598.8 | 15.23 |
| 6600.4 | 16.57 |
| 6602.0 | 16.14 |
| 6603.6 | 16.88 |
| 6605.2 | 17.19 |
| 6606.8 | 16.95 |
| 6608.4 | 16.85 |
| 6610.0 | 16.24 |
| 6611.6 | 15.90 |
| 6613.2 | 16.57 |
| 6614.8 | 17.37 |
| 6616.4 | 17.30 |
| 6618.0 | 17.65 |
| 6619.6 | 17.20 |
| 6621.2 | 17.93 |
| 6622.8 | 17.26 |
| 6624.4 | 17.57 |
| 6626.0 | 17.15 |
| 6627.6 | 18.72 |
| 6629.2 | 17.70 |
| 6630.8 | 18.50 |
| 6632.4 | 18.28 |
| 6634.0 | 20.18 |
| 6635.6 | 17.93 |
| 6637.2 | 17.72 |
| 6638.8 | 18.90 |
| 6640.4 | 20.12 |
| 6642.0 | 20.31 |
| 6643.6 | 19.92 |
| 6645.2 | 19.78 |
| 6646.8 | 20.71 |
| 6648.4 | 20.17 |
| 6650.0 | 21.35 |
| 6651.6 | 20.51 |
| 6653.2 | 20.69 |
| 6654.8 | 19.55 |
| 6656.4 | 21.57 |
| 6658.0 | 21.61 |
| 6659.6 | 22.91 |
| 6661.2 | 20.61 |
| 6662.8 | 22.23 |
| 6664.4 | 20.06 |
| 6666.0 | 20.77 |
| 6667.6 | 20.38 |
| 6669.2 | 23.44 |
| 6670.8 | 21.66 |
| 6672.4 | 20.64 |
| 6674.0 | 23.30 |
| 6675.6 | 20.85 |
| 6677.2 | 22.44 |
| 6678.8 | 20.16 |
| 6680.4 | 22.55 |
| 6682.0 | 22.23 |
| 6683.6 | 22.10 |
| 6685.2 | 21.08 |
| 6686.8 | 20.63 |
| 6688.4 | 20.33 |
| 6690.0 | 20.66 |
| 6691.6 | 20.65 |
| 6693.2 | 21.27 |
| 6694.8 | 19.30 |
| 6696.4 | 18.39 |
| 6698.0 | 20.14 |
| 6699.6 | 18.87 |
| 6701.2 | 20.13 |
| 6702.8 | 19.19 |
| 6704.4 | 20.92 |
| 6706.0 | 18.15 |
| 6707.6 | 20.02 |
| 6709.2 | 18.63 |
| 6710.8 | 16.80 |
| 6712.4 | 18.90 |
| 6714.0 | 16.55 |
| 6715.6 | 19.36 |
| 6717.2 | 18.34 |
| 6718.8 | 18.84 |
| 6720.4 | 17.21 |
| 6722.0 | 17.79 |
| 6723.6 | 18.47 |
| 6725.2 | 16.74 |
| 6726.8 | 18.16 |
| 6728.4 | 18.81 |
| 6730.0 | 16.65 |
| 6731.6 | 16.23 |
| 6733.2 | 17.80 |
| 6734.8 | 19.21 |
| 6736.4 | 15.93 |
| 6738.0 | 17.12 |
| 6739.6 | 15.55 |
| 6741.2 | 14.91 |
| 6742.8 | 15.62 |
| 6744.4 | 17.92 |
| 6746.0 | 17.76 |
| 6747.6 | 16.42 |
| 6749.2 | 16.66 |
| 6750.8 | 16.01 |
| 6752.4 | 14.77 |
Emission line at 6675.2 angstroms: Mg II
